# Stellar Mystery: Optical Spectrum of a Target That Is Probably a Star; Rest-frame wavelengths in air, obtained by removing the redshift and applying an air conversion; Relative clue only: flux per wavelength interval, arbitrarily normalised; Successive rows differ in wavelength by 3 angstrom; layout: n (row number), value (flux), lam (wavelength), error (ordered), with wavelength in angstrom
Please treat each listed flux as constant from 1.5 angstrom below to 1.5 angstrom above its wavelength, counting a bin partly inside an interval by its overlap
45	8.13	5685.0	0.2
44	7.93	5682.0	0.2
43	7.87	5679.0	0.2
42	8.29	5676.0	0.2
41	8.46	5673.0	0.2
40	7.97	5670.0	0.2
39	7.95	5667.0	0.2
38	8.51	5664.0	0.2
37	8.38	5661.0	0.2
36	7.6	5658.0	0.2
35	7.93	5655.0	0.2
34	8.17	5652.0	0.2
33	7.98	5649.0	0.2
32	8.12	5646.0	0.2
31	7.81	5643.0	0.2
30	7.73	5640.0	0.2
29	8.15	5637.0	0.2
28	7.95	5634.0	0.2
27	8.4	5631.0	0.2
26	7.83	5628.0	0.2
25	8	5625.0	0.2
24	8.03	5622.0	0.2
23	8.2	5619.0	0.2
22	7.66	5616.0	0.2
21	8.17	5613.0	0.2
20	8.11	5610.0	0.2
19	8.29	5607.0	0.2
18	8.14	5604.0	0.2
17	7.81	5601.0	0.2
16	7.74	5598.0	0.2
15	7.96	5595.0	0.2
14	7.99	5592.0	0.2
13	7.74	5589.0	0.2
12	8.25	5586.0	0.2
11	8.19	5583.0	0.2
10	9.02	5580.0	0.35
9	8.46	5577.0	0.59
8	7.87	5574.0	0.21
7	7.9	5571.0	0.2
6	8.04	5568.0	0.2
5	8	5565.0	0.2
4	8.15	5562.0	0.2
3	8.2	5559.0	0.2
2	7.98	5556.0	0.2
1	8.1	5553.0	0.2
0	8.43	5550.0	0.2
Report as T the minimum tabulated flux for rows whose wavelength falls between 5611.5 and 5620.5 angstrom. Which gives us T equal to 7.66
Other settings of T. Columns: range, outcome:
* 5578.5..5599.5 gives 7.74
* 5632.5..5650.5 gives 7.73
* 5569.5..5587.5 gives 7.87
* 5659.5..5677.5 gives 7.95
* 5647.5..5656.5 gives 7.93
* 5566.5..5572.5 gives 7.9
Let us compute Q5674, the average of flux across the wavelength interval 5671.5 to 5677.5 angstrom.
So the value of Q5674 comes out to 8.38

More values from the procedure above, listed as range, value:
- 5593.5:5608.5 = 7.99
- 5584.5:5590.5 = 8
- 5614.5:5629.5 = 7.94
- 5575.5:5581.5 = 8.74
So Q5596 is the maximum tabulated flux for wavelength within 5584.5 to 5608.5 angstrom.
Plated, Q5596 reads 8.29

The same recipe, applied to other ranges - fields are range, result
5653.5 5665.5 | 8.51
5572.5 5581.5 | 9.02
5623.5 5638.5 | 8.4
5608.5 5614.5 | 8.17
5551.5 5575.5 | 8.2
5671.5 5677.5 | 8.46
